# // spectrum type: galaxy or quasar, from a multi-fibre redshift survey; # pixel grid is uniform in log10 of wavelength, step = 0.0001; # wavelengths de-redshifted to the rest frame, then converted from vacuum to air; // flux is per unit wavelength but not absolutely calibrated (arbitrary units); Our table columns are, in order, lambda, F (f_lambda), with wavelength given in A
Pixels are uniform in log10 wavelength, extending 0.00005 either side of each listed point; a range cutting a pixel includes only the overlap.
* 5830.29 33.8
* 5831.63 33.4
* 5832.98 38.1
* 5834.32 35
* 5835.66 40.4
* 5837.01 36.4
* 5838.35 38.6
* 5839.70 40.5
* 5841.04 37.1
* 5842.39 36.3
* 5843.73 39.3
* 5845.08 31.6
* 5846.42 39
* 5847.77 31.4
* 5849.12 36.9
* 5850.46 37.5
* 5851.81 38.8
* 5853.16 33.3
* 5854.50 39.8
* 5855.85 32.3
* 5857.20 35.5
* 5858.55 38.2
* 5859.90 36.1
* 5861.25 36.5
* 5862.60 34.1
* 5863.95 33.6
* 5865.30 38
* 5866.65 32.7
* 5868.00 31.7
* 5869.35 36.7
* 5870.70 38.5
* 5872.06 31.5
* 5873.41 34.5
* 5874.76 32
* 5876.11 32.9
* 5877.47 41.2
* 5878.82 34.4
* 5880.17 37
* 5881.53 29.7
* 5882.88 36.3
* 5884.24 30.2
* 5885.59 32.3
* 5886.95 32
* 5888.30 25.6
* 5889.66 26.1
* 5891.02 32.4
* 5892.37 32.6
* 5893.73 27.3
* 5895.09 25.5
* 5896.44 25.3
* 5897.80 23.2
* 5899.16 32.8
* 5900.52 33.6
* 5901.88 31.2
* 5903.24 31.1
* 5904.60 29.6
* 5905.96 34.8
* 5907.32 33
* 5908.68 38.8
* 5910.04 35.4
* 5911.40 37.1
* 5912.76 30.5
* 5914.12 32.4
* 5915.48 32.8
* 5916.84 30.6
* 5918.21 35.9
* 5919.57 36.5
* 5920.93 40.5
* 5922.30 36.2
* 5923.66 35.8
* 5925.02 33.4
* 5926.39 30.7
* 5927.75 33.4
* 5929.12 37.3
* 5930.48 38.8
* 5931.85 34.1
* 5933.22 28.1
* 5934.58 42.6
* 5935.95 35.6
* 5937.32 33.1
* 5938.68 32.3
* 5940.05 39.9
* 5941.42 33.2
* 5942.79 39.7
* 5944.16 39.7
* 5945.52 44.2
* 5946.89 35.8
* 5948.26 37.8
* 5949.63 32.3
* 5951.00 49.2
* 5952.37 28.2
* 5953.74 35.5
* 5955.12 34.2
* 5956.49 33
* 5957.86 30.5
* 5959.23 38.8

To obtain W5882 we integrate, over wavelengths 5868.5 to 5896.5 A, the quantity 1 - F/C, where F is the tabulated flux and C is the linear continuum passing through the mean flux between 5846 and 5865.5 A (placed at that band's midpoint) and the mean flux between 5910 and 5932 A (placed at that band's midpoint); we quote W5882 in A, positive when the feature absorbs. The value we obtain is 2.6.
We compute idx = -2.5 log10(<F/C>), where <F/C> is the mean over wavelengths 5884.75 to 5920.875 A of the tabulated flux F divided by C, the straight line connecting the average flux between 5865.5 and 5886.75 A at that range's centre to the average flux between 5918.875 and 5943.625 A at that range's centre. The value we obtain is 0.11 mag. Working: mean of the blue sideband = 34.1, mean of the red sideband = 35.6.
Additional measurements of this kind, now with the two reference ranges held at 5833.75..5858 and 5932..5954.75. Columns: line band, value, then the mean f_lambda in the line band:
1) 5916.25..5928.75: 0.05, 34.9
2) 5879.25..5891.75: 0.17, 31.4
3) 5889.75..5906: 0.23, 29.6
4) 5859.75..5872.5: 0.05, 34.9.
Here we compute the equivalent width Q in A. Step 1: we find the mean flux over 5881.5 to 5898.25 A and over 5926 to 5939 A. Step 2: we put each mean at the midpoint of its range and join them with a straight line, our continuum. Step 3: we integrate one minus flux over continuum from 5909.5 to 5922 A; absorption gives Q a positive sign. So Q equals -0.8 A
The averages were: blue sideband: 29.2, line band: 34.7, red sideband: 34.8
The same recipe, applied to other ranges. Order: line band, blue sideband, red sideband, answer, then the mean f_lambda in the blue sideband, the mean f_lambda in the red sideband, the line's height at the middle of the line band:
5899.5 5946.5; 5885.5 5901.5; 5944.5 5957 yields -2.9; 29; 36.8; 33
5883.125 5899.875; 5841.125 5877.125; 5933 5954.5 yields 3.3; 35.4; 36.9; 36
